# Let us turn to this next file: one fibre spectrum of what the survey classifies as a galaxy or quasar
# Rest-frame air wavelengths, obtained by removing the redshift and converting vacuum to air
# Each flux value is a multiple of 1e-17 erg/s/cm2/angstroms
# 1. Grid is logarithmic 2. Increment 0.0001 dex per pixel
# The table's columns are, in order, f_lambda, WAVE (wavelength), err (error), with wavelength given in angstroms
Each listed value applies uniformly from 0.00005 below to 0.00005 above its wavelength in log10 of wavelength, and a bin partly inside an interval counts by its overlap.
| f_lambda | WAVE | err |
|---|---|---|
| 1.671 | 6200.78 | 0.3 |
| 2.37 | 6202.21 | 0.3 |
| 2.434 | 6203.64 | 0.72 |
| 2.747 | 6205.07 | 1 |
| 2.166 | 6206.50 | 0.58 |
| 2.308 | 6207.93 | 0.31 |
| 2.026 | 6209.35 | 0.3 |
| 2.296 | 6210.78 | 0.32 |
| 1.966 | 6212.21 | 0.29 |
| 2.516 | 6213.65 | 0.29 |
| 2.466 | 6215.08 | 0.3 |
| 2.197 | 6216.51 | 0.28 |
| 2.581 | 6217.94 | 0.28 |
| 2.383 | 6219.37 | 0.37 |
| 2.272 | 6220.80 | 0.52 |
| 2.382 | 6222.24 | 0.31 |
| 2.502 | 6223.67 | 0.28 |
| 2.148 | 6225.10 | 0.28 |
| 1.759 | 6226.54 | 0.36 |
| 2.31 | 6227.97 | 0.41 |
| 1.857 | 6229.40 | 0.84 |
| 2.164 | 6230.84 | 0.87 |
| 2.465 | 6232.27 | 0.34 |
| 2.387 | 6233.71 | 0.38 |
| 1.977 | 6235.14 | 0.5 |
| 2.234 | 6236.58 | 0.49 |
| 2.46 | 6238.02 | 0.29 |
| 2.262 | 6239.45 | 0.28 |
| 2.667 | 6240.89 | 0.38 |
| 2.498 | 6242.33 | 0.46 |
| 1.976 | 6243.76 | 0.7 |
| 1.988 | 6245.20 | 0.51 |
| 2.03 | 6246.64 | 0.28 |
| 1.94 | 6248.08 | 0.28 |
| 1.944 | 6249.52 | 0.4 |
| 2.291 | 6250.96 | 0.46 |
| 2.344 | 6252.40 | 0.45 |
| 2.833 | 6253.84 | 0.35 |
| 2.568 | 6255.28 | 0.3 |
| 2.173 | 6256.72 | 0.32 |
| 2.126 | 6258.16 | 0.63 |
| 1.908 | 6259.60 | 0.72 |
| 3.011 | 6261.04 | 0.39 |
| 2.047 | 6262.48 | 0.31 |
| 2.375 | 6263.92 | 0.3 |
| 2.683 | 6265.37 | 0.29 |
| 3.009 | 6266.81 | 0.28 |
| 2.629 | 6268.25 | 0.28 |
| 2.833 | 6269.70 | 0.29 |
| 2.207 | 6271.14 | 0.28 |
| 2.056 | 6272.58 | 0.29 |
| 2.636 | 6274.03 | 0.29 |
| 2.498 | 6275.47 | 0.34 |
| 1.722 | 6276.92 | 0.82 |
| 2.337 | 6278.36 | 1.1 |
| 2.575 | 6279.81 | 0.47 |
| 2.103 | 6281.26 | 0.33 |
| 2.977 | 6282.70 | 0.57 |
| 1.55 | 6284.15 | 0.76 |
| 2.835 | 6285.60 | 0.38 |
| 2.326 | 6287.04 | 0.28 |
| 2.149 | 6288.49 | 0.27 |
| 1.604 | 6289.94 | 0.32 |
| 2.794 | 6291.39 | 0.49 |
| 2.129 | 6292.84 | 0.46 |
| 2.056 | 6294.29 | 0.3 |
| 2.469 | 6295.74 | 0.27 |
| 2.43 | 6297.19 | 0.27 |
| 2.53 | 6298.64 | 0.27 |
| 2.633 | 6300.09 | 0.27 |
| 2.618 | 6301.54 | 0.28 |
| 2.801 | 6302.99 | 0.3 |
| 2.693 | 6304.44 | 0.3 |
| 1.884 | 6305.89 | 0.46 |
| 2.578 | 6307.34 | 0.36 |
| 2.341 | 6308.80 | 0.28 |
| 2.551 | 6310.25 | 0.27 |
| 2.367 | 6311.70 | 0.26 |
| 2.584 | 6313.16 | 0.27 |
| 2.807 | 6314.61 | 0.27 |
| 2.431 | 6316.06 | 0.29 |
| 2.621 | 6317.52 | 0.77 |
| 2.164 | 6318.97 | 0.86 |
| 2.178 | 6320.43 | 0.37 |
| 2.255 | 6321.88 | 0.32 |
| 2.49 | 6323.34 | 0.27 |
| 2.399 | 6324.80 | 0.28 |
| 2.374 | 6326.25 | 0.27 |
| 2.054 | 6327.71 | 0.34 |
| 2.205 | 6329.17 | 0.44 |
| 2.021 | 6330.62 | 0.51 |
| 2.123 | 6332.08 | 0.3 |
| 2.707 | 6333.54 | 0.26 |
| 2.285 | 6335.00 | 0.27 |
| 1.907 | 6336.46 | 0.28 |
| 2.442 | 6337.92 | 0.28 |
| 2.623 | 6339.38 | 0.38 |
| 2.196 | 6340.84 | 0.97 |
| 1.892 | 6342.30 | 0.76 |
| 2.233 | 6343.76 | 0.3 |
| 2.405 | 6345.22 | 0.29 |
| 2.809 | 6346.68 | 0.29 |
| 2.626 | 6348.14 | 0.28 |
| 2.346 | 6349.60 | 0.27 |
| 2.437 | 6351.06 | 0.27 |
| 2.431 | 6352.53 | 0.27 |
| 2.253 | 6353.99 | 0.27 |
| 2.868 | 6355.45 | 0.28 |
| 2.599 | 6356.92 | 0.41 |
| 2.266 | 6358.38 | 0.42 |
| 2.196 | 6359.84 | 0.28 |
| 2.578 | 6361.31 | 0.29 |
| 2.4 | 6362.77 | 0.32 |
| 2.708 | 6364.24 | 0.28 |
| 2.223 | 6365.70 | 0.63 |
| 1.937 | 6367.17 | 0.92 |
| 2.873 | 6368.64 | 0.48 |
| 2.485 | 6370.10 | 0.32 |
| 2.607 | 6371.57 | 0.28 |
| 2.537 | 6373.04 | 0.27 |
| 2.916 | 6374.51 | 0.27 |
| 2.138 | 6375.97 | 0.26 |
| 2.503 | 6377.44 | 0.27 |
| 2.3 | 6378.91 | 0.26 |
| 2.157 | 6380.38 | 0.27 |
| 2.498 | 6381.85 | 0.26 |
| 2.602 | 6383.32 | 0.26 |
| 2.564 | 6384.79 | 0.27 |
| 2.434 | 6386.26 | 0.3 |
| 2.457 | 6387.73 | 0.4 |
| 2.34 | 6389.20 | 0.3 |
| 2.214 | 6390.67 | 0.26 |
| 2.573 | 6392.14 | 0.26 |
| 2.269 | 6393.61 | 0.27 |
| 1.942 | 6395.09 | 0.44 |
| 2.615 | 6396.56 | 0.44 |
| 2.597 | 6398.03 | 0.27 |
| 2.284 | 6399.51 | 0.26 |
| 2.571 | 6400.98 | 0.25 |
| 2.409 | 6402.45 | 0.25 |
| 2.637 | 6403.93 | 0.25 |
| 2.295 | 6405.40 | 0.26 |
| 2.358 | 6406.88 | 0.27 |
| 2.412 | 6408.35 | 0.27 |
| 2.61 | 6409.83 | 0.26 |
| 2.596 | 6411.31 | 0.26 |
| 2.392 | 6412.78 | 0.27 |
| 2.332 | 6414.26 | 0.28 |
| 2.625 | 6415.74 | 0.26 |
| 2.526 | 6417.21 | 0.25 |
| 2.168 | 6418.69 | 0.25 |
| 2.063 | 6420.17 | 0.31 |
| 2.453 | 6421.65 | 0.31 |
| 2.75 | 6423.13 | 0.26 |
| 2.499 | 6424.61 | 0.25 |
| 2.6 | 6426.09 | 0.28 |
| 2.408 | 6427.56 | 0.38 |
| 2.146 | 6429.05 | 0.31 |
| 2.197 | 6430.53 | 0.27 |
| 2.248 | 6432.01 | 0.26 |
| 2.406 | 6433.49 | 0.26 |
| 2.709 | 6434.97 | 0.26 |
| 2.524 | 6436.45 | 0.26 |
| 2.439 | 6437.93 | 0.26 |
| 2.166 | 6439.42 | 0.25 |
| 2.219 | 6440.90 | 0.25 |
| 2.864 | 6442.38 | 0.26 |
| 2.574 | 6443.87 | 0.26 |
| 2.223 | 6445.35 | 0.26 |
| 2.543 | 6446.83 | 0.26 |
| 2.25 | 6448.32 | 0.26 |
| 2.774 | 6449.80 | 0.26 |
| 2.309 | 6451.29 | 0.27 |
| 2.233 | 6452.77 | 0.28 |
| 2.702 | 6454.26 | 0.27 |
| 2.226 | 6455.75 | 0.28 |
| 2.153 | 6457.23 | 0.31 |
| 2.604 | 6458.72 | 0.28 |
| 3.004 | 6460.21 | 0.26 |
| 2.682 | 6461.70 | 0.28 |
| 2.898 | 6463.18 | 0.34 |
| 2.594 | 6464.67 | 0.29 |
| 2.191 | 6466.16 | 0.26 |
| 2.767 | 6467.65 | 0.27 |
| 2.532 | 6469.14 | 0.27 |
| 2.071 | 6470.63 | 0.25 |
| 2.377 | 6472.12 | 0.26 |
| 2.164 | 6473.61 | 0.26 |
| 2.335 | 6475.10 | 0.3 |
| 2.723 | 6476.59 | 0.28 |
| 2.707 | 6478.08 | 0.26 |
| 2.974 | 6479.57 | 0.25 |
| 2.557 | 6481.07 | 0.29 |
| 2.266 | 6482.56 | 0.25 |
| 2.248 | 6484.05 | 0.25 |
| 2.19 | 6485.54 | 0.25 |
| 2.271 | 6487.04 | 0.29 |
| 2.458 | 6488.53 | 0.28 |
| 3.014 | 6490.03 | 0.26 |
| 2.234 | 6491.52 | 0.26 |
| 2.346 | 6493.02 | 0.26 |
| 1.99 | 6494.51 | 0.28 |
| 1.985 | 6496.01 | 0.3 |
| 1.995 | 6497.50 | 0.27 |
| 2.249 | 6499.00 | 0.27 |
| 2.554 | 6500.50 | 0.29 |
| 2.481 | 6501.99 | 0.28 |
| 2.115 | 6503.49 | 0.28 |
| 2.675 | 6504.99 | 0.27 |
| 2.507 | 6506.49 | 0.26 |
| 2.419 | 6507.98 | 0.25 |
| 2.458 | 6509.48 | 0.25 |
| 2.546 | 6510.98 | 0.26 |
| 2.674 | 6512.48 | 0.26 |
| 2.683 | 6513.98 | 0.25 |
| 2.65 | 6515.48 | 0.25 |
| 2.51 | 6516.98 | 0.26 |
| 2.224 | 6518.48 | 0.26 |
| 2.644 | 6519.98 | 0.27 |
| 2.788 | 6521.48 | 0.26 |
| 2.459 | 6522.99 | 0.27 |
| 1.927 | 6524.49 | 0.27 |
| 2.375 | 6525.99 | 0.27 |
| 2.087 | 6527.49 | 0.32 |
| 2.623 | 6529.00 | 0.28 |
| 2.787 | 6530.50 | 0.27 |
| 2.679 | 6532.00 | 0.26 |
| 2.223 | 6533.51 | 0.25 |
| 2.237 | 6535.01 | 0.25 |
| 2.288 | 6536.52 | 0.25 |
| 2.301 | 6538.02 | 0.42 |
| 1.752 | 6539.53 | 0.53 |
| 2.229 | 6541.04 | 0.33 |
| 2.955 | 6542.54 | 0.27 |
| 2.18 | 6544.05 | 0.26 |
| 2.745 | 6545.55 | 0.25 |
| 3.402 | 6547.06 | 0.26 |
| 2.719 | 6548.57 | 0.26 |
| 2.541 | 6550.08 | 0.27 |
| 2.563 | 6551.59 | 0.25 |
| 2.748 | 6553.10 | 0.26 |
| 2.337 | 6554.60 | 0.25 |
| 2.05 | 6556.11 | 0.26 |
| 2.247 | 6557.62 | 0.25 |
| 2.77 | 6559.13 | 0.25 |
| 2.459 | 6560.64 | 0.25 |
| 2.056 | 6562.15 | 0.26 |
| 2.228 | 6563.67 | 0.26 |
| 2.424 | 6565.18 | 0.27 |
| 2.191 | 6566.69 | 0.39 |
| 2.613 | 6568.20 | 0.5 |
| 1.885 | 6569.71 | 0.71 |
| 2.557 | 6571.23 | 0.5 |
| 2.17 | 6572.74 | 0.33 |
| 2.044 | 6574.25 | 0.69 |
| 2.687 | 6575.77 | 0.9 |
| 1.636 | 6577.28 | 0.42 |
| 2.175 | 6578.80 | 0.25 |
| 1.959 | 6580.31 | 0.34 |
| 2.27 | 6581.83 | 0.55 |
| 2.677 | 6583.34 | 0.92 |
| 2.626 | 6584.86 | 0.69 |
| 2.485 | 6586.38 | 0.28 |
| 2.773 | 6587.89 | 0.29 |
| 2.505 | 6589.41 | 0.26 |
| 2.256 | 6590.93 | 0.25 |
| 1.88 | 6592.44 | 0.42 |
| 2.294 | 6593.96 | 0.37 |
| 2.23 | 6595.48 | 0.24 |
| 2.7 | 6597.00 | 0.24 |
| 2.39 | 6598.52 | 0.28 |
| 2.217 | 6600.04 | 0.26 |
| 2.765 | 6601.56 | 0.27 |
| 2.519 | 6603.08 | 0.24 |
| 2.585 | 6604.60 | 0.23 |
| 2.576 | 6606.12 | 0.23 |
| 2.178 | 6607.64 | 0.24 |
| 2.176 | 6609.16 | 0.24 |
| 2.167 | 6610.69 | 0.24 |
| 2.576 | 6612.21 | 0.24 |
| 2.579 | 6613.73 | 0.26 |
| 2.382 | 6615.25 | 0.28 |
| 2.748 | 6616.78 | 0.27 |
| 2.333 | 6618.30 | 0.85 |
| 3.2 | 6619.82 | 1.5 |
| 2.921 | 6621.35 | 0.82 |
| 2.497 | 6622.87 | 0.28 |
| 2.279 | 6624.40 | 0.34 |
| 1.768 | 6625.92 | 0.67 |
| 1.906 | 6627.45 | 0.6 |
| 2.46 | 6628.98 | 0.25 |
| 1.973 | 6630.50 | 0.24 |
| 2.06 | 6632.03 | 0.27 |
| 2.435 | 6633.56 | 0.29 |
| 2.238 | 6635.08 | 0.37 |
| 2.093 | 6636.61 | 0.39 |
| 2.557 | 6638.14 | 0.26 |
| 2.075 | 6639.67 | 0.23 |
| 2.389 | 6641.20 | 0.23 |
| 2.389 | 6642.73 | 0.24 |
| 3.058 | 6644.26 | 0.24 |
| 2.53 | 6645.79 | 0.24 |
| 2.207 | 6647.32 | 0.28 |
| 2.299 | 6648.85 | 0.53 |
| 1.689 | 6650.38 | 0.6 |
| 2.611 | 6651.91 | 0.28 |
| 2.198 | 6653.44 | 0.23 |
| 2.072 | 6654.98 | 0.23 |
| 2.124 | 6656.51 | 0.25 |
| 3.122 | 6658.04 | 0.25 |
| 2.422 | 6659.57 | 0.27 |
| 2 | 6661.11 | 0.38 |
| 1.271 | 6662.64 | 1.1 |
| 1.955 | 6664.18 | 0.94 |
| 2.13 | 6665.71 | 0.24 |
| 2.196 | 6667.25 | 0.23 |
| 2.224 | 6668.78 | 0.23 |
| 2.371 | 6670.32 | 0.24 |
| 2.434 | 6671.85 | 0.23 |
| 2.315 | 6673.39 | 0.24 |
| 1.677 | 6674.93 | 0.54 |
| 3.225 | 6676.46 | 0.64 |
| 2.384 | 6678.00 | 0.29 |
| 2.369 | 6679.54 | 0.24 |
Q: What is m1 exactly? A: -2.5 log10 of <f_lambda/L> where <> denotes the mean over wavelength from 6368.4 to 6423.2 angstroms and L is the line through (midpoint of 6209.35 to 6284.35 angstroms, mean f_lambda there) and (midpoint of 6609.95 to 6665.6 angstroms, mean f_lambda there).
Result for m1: -0.06 mag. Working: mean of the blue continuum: 2.31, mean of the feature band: 2.44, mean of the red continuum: 2.32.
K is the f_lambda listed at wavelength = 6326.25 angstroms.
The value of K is 2.374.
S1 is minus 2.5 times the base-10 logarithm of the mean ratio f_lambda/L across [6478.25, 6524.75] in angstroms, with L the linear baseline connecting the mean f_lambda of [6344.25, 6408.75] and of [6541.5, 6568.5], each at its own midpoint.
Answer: 0.03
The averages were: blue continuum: 2.45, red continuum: 2.51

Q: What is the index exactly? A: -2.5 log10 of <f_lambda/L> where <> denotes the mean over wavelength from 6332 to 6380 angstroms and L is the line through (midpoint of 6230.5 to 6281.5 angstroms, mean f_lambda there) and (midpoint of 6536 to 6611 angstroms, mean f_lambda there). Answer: -0.03 mag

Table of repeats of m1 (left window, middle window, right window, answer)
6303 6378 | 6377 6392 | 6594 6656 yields -0.005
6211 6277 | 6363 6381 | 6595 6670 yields -0.057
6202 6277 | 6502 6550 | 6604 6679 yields -0.070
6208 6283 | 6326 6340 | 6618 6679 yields 0.022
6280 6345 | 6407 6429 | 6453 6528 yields -0.018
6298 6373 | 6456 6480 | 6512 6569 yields -0.042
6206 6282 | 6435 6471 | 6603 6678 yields -0.078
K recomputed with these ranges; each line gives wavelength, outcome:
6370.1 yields 2.485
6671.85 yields 2.434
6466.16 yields 2.191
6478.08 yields 2.707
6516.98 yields 2.51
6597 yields 2.7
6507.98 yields 2.419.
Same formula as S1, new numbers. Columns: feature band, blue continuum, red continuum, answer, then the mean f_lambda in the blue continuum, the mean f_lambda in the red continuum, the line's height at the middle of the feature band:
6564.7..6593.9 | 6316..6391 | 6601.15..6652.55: 0.038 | 2.39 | 2.39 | 2.39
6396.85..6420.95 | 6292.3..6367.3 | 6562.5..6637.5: -0.024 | 2.39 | 2.35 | 2.38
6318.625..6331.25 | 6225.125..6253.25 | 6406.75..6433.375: 0.025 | 2.19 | 2.41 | 2.29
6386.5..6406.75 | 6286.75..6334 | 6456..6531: 0.005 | 2.37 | 2.45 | 2.41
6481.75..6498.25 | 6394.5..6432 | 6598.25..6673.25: 0.053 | 2.42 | 2.33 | 2.39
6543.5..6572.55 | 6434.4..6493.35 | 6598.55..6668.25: -0.026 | 2.48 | 2.33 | 2.4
